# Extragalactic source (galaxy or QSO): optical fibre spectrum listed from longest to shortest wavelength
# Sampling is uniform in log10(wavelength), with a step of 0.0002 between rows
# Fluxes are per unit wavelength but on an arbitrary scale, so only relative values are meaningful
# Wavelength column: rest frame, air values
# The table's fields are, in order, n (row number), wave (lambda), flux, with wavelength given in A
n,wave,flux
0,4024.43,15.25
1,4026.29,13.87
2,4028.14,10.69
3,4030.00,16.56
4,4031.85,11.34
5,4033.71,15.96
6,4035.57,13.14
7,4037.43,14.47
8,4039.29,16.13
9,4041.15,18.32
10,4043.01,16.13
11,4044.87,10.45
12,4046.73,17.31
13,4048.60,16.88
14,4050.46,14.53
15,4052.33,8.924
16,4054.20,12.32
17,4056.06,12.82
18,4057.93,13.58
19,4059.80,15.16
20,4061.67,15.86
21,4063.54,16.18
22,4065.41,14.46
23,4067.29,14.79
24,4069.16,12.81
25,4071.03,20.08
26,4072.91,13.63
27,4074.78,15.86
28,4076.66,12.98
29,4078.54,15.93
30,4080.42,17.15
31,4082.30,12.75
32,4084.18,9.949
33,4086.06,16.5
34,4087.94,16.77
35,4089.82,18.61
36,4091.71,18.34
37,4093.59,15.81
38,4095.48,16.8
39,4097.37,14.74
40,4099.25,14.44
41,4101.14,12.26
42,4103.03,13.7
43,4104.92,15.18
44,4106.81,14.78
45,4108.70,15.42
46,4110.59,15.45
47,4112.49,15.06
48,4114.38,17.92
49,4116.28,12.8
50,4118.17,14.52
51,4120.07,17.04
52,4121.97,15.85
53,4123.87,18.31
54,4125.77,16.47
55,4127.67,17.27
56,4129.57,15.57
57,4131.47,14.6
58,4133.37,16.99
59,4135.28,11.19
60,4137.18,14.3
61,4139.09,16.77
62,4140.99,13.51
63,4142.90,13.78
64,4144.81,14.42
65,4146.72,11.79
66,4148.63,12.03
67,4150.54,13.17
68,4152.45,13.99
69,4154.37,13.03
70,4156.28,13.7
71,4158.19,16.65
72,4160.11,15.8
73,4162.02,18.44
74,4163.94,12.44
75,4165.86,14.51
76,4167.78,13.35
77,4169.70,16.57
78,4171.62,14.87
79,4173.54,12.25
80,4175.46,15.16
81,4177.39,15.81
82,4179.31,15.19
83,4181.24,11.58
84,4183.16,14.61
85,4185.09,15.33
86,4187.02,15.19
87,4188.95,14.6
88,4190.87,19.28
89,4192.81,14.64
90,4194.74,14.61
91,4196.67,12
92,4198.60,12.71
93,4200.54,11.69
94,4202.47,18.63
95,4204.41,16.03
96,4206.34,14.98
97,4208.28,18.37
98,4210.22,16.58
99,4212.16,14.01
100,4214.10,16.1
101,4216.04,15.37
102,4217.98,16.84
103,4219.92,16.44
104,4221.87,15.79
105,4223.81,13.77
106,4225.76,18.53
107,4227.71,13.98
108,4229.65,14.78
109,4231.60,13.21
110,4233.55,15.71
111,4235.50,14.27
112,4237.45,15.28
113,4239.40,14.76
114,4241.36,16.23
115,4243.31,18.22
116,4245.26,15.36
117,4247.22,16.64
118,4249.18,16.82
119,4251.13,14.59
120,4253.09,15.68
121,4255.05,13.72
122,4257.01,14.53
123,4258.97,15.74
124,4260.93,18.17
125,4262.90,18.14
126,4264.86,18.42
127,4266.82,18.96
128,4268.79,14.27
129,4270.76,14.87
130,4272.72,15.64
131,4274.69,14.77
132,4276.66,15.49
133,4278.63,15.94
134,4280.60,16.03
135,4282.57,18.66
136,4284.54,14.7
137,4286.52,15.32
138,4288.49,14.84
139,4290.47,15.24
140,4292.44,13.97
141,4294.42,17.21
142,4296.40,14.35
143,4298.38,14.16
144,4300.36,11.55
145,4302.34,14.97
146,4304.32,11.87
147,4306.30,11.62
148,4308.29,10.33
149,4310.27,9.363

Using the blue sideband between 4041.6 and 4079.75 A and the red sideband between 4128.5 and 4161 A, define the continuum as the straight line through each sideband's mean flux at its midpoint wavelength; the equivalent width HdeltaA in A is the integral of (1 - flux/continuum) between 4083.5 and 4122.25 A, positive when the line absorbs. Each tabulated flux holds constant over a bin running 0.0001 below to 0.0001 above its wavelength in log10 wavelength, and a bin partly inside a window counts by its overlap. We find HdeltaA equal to -2.6 A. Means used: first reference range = 14.6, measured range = 15.4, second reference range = 14.2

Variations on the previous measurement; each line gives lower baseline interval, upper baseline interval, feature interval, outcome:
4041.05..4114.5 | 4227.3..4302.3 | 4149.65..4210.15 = 1.7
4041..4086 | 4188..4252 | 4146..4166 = 1.2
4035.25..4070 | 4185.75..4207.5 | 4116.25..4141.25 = -1.3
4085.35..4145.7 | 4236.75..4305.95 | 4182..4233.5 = 0.7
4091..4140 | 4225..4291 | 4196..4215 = 0.6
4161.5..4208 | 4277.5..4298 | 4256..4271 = -1.3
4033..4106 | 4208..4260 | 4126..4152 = 1.5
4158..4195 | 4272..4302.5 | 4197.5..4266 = -2.8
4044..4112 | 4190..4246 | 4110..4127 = -1.1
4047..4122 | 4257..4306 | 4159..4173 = 0.1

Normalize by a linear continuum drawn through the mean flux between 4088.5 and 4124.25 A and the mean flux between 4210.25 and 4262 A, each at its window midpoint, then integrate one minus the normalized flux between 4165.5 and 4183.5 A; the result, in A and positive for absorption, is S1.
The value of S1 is 1.40 A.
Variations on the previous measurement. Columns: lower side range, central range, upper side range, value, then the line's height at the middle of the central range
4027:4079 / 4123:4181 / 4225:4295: 1.69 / 15.1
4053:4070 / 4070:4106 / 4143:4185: -2.93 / 14.2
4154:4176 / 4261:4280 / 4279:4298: -1.14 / 15.4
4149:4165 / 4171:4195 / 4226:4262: -0.04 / 14.8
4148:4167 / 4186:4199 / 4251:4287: 0.09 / 14.9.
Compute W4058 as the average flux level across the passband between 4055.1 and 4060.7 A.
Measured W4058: 13.8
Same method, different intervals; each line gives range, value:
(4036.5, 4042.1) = 16.3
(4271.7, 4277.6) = 15.3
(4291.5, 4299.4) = 14.9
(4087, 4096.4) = 17.3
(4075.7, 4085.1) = 13.8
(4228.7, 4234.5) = 14.6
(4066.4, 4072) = 15.9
